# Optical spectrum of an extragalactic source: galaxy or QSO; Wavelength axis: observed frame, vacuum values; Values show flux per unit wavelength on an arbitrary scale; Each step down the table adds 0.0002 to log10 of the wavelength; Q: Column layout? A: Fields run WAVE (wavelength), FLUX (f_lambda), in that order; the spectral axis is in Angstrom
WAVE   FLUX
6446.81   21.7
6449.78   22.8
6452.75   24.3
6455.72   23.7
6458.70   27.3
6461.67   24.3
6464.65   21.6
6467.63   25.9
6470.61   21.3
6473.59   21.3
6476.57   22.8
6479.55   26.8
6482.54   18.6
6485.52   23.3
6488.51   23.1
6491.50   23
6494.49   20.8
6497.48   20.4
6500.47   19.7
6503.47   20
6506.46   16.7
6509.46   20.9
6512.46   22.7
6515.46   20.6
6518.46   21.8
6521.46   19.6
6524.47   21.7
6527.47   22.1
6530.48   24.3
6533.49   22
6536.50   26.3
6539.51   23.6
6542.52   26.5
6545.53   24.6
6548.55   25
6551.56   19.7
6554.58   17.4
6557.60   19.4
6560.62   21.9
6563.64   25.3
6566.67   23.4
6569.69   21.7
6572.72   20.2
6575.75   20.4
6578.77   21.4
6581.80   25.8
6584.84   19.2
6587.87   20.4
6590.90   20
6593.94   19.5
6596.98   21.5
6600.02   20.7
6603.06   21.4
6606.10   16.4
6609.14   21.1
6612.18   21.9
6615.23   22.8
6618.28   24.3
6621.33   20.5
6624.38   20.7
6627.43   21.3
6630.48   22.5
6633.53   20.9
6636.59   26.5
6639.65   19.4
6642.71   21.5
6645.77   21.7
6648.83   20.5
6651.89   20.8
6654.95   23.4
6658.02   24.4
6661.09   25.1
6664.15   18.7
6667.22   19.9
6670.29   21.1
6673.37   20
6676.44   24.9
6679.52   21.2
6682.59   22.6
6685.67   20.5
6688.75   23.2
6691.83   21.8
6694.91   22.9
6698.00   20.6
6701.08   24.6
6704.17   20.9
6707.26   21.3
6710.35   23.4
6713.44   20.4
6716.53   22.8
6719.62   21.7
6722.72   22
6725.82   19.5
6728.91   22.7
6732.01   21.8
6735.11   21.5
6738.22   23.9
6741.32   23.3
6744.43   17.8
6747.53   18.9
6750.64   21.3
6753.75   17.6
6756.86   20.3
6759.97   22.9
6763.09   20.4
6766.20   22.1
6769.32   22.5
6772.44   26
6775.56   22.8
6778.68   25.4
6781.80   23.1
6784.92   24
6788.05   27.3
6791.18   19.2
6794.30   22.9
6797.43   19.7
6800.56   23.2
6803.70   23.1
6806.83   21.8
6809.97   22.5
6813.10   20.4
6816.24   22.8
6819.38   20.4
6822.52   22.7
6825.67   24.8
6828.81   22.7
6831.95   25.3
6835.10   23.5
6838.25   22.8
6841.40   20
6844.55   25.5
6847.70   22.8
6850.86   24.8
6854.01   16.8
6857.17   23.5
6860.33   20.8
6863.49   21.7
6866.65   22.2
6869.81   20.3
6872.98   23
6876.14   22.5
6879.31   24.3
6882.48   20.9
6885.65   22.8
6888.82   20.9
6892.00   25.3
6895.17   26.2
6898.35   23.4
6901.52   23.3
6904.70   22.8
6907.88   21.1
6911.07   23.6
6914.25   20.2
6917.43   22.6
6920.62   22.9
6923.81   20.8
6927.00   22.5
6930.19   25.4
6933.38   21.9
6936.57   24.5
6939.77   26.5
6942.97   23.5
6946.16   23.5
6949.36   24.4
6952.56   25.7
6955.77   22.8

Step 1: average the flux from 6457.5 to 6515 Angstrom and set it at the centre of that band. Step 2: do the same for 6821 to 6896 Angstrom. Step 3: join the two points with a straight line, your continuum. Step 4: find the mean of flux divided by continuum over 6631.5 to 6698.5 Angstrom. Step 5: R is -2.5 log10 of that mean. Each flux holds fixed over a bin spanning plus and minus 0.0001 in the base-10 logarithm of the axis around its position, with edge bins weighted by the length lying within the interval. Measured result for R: 0.023 mag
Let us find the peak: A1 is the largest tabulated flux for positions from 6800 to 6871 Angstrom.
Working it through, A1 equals 25.5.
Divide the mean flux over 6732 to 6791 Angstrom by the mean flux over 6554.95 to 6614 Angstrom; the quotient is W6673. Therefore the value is 1.05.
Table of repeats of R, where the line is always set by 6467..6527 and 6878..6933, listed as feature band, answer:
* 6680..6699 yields 0.01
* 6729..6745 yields 0.02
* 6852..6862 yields 0.11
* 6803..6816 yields 0.03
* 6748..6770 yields 0.08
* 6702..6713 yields 0.02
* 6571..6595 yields 0.05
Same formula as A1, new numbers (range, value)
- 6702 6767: 23.9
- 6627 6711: 26.5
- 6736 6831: 27.3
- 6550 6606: 25.8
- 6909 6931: 25.4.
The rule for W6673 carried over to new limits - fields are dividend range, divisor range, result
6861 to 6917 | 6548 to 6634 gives 1.06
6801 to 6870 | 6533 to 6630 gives 1.03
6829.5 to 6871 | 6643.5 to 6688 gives 1.02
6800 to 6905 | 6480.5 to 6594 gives 1.04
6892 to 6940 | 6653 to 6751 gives 1.06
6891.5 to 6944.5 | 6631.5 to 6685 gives 1.06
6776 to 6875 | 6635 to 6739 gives 1.03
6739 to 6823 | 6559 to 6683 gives 1.02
